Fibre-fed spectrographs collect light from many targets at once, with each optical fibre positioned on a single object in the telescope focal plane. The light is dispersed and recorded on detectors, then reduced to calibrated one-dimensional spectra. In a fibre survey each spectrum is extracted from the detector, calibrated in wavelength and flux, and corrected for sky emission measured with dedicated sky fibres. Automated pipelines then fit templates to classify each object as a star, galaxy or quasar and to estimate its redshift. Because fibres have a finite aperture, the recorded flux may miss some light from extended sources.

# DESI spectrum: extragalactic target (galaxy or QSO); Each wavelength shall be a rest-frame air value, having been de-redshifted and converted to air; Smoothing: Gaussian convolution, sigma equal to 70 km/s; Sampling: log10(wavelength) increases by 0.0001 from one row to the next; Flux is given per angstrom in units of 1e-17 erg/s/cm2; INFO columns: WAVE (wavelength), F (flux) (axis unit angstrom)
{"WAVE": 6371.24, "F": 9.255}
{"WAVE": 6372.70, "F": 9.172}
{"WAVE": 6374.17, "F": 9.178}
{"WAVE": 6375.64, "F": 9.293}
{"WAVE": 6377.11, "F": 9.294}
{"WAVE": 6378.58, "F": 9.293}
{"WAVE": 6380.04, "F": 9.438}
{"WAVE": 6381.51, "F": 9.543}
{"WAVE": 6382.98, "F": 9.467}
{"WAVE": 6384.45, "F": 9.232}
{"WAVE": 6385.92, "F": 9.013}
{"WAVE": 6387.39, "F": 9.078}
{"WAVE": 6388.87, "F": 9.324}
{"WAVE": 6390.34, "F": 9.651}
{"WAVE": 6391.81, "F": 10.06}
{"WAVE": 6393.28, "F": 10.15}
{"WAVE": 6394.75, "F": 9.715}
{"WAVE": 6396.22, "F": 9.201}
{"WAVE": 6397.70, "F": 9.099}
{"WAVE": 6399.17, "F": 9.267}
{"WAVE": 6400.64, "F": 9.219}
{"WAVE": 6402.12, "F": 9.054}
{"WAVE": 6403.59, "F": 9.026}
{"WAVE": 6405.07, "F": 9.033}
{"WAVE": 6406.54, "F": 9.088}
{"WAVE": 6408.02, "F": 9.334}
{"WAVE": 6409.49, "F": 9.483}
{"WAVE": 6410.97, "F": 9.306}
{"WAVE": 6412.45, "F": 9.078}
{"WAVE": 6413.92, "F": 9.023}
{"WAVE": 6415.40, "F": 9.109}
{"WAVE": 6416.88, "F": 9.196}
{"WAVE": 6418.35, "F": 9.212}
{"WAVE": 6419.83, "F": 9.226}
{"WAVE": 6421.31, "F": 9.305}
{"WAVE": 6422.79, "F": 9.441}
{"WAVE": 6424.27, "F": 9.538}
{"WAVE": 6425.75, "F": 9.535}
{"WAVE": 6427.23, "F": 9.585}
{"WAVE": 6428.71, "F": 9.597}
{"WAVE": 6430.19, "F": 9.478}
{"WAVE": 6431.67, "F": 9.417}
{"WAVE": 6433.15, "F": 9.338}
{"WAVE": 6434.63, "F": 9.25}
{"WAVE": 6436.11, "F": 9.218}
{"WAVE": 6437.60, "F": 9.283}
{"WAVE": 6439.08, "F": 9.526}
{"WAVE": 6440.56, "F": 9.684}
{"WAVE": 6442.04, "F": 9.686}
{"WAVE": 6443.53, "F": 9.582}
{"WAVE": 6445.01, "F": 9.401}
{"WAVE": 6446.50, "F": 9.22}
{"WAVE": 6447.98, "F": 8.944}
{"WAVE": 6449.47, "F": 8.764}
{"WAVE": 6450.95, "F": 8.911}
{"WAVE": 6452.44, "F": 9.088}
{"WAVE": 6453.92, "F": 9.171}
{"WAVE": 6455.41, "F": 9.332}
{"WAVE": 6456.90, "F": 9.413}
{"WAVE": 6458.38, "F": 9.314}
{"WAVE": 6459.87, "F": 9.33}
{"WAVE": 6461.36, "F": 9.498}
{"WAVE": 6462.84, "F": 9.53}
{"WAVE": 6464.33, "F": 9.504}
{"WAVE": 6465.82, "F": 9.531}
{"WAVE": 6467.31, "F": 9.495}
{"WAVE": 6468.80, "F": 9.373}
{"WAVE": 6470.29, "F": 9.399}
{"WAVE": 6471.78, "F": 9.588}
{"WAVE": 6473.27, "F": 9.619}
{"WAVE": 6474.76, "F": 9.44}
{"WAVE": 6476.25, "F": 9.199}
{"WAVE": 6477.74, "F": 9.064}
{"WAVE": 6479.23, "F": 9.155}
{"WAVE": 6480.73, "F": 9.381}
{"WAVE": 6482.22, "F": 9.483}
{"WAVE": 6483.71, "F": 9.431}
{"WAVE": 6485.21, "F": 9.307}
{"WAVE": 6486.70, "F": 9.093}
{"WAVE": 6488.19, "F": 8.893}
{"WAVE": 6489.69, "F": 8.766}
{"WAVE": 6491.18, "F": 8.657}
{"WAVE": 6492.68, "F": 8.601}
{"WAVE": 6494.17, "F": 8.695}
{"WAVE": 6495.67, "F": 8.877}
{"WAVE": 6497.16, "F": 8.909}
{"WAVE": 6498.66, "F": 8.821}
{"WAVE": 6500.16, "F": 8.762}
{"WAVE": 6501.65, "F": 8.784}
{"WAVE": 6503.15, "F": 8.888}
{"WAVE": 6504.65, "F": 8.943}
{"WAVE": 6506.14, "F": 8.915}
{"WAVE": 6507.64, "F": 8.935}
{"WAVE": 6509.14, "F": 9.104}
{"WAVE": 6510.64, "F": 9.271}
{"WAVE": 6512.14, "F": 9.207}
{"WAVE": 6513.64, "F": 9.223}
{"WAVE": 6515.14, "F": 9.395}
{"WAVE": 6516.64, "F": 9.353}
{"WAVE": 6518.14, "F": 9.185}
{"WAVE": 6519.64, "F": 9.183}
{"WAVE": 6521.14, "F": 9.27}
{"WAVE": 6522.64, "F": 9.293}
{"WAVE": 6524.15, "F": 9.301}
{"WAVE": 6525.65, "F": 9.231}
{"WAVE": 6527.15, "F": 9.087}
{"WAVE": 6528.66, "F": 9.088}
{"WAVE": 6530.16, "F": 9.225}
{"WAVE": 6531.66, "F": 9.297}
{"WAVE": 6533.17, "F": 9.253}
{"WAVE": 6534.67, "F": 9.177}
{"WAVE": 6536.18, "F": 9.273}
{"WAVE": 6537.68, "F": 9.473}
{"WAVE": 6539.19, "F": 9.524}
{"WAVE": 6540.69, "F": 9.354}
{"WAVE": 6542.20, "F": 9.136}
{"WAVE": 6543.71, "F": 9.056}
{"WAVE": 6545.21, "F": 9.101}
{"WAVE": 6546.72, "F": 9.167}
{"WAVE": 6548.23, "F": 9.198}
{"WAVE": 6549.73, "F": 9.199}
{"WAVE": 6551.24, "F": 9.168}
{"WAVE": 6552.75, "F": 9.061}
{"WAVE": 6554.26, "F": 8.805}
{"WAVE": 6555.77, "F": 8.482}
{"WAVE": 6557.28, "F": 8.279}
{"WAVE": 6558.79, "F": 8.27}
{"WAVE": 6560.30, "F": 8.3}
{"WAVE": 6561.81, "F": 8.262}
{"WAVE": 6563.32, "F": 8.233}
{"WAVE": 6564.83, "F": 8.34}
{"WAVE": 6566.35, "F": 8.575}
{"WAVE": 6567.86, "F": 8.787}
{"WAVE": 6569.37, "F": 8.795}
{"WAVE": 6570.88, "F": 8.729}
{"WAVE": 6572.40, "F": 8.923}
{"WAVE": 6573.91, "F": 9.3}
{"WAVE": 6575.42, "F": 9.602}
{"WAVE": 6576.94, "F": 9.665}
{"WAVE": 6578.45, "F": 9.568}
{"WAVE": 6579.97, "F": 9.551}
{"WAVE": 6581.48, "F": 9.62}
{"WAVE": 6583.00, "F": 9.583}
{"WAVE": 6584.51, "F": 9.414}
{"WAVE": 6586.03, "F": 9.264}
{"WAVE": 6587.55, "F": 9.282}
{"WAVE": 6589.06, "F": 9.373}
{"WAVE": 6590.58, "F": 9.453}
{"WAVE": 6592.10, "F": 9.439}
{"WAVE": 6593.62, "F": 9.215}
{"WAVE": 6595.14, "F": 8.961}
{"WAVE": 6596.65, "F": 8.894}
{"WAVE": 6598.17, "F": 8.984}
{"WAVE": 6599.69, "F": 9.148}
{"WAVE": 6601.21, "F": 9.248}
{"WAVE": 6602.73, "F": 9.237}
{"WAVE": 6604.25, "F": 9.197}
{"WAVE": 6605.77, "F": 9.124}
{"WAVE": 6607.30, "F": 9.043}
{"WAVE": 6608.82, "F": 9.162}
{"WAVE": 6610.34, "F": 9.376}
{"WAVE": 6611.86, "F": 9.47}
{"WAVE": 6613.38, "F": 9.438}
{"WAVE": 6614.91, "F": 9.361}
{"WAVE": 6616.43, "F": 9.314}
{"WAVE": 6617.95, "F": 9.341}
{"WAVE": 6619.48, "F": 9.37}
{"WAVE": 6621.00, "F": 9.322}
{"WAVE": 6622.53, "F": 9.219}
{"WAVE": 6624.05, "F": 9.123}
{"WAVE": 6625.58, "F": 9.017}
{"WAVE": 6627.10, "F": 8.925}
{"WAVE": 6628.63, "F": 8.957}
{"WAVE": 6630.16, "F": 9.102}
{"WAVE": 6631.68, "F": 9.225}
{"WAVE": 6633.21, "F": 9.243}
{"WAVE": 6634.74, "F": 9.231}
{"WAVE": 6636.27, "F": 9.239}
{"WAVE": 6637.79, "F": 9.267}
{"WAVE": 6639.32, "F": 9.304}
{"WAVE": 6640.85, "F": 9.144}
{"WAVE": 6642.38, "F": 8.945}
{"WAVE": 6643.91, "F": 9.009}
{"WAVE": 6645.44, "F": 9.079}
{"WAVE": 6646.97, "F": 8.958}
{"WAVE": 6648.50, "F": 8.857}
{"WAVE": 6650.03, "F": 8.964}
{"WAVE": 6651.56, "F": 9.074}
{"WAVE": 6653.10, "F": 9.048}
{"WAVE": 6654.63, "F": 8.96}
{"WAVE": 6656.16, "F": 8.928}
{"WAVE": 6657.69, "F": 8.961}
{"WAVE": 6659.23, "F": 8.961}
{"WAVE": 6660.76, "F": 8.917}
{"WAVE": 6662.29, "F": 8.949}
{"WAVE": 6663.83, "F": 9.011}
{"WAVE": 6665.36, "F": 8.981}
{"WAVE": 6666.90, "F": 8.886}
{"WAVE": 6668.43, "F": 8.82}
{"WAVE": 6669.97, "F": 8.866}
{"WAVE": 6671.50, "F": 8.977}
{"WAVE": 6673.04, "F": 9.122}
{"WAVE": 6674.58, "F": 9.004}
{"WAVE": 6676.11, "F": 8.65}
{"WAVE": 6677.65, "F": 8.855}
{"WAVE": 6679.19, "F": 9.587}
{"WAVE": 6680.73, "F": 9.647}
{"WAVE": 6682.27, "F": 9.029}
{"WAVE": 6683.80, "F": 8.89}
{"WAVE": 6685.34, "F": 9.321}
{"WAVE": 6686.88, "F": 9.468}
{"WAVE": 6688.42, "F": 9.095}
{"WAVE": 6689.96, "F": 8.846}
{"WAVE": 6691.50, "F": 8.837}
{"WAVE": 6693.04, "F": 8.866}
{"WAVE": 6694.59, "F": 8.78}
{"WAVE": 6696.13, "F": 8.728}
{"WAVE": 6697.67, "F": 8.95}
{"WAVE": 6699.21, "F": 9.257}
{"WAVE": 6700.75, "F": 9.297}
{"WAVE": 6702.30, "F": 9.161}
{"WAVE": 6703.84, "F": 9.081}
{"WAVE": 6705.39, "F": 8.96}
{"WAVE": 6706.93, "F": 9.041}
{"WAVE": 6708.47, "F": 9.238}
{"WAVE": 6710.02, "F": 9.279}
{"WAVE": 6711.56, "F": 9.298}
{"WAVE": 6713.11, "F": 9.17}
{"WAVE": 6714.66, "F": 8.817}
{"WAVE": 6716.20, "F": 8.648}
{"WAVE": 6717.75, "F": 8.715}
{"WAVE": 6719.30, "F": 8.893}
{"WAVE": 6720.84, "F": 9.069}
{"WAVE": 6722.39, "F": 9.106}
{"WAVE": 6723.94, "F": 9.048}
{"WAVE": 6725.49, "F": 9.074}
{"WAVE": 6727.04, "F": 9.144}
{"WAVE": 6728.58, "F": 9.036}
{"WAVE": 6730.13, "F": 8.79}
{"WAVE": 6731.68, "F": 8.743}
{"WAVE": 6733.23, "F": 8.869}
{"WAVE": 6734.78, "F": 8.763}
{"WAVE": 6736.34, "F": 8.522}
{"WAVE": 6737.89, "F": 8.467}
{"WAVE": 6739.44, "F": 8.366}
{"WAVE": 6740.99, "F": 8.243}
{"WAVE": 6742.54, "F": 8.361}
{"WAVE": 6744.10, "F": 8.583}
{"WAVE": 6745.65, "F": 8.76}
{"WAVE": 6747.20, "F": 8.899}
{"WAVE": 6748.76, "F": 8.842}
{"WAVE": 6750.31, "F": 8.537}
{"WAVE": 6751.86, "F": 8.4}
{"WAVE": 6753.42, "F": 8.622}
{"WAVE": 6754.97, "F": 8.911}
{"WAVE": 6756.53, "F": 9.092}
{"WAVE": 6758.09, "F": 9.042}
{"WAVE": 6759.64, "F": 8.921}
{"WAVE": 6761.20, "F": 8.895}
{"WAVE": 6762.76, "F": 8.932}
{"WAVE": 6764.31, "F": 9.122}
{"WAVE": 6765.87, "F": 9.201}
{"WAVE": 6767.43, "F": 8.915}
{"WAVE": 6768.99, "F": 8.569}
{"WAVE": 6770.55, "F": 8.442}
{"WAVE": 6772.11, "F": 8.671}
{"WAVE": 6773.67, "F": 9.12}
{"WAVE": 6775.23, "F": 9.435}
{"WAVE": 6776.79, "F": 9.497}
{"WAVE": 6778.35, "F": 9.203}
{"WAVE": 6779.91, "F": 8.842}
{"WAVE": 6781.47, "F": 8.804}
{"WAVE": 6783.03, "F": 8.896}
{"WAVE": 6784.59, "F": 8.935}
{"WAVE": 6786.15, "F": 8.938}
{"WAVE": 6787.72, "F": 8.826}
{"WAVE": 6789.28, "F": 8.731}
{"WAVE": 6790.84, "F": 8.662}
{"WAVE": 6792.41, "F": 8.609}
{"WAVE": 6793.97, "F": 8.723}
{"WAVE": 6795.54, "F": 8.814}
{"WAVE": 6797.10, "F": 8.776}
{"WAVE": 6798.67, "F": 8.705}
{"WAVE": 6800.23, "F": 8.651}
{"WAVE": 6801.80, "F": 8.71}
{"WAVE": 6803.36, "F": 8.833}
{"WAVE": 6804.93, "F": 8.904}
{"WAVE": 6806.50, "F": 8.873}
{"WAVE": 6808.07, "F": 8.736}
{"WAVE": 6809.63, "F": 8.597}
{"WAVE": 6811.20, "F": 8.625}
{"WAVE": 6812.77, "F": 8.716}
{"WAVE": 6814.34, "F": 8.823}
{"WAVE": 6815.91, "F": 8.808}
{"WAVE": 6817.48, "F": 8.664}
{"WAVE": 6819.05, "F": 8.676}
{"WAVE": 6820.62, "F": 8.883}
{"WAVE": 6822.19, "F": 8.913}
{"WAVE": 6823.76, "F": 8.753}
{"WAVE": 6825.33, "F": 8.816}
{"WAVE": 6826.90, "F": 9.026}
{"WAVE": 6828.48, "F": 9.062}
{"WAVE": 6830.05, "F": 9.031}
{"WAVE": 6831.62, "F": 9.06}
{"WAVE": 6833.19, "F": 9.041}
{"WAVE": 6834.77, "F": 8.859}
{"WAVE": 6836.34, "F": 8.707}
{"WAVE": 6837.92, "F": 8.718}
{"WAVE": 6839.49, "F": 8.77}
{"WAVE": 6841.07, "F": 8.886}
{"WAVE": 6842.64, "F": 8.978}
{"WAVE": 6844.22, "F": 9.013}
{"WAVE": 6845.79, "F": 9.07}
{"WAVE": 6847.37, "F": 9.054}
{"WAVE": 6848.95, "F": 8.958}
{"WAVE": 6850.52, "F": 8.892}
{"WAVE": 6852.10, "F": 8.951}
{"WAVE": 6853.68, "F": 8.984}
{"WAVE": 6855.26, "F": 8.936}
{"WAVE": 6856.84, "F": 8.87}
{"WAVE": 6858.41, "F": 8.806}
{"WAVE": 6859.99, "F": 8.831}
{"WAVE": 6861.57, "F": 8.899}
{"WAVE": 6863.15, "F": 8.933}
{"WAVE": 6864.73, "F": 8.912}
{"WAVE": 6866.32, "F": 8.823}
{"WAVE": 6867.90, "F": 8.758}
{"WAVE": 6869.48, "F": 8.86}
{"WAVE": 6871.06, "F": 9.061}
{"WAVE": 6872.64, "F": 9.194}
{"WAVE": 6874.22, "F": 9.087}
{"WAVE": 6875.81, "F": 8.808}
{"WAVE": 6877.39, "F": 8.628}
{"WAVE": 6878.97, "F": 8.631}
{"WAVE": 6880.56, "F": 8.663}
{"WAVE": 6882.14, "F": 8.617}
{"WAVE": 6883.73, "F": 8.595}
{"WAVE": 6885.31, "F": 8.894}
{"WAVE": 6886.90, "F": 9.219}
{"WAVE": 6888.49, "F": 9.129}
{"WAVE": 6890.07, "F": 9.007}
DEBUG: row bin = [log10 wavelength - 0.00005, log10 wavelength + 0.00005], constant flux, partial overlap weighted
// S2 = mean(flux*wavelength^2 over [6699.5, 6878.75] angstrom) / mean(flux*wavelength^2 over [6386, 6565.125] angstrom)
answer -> 1.06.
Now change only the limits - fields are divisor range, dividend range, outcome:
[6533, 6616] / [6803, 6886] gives 1.05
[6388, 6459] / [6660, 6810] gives 1.05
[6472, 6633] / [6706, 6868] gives 1.04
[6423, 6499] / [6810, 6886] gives 1.07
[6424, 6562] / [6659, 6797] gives 1.04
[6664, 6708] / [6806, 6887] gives 1.03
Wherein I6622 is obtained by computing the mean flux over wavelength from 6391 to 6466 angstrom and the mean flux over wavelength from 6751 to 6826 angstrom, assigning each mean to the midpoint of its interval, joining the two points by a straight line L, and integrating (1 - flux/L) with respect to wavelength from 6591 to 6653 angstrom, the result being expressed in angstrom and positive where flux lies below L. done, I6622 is -0.6 angstrom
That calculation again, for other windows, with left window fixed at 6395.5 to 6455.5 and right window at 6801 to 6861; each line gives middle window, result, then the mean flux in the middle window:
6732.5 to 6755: 0.9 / 8.6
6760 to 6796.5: 0.1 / 8.9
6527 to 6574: 1.1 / 8.93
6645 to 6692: 0.1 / 9.02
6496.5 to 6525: 0.3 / 9.09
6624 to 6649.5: -0.1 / 9.09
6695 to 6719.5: -0.1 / 9.03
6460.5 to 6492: -0.3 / 9.3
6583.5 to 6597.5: -0.2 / 9.26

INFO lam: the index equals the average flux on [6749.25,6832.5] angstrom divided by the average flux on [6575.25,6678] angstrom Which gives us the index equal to 1.0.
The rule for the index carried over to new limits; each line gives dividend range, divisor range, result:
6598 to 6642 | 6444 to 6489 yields 0.99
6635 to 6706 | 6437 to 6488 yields 0.97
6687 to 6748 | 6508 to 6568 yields 0.99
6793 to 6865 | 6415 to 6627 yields 0.96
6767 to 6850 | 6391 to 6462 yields 0.95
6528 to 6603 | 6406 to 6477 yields 0.97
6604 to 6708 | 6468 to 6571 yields 1.01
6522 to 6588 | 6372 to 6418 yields 0.98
